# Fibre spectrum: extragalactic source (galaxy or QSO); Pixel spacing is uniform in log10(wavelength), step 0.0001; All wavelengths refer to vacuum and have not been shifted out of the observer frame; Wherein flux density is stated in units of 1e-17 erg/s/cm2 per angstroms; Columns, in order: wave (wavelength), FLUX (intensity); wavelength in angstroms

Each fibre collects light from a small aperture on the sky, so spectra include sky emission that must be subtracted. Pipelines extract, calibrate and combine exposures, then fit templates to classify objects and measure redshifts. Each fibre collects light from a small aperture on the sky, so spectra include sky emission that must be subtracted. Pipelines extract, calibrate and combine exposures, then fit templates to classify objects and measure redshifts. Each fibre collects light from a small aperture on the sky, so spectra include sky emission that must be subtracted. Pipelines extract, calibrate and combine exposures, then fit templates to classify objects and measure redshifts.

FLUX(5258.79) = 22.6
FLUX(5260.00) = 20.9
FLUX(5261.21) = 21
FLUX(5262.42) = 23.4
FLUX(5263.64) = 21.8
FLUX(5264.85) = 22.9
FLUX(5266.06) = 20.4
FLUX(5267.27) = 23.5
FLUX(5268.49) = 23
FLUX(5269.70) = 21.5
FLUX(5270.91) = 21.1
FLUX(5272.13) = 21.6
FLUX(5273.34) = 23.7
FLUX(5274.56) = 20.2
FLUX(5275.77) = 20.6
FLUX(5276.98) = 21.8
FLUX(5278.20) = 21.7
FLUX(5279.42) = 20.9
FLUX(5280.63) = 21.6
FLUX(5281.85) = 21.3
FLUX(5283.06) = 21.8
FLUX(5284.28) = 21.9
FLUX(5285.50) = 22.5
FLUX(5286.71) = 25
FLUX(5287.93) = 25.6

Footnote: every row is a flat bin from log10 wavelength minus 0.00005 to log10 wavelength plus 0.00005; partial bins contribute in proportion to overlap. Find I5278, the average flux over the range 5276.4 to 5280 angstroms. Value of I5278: 21.4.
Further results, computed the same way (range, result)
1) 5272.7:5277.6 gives 21.6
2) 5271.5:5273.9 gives 22.6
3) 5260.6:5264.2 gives 22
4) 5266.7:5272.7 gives 22.1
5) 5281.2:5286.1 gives 21.9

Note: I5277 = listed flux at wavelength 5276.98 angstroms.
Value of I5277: 21.8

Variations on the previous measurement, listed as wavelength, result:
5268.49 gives 23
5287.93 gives 25.6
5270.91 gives 21.1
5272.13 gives 21.6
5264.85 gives 22.9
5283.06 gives 21.8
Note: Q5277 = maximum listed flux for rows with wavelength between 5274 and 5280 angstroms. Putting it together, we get 21.8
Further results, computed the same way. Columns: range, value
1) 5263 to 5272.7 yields 23.5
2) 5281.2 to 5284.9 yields 21.9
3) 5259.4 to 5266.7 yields 23.4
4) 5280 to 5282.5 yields 21.6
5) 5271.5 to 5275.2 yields 23.7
